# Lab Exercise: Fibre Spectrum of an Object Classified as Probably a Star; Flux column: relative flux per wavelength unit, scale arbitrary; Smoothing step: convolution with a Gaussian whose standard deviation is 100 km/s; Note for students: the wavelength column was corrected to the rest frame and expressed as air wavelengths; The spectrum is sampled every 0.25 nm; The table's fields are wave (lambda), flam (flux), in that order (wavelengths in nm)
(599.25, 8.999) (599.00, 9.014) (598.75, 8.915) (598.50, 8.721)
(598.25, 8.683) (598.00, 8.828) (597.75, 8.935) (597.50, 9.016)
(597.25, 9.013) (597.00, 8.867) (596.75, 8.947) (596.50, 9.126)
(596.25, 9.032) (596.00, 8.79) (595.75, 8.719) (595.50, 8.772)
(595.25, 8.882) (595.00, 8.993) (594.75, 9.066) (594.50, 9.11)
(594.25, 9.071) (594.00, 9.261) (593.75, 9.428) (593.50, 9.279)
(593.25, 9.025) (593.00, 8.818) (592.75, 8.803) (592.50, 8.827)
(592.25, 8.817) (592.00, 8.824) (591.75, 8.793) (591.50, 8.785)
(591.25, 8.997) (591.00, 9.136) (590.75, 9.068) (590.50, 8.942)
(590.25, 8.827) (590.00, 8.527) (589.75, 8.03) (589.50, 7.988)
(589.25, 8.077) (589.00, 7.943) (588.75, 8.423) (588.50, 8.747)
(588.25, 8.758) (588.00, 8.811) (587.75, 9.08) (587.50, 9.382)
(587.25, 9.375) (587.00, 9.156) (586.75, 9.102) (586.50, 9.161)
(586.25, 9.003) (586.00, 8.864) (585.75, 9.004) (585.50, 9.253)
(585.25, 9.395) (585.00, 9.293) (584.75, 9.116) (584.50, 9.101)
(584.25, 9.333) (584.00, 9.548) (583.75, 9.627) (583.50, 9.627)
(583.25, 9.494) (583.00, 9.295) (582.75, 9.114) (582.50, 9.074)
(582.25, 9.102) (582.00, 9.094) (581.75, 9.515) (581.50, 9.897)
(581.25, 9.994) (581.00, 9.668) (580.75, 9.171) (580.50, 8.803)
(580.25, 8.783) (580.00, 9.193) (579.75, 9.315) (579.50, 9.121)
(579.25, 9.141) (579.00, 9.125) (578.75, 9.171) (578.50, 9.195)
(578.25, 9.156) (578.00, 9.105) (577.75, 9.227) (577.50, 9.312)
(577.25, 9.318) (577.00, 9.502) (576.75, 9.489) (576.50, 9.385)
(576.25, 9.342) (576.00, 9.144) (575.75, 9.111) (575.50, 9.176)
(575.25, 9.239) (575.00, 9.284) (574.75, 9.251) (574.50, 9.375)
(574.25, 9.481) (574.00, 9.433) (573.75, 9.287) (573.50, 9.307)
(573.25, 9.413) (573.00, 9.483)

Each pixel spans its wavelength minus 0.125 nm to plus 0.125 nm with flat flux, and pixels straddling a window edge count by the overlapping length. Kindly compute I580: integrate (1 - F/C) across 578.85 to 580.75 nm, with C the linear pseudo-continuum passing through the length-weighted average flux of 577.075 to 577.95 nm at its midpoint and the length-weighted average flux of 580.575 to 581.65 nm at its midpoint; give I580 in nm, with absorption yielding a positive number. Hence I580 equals 0.09 nm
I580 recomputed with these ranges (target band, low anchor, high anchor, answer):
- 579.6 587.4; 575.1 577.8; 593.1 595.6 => -0.05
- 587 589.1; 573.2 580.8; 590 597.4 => 0.05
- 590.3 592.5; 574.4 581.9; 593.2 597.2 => 0.04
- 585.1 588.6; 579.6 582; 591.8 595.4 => 0.04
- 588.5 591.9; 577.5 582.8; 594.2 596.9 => 0.17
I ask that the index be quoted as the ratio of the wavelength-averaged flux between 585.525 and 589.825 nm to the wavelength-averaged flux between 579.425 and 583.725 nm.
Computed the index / 0.9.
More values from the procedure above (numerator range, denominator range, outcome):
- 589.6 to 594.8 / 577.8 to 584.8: 0.96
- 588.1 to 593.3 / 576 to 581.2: 0.94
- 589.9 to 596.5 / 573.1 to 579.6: 0.97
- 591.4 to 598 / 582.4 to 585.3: 0.96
